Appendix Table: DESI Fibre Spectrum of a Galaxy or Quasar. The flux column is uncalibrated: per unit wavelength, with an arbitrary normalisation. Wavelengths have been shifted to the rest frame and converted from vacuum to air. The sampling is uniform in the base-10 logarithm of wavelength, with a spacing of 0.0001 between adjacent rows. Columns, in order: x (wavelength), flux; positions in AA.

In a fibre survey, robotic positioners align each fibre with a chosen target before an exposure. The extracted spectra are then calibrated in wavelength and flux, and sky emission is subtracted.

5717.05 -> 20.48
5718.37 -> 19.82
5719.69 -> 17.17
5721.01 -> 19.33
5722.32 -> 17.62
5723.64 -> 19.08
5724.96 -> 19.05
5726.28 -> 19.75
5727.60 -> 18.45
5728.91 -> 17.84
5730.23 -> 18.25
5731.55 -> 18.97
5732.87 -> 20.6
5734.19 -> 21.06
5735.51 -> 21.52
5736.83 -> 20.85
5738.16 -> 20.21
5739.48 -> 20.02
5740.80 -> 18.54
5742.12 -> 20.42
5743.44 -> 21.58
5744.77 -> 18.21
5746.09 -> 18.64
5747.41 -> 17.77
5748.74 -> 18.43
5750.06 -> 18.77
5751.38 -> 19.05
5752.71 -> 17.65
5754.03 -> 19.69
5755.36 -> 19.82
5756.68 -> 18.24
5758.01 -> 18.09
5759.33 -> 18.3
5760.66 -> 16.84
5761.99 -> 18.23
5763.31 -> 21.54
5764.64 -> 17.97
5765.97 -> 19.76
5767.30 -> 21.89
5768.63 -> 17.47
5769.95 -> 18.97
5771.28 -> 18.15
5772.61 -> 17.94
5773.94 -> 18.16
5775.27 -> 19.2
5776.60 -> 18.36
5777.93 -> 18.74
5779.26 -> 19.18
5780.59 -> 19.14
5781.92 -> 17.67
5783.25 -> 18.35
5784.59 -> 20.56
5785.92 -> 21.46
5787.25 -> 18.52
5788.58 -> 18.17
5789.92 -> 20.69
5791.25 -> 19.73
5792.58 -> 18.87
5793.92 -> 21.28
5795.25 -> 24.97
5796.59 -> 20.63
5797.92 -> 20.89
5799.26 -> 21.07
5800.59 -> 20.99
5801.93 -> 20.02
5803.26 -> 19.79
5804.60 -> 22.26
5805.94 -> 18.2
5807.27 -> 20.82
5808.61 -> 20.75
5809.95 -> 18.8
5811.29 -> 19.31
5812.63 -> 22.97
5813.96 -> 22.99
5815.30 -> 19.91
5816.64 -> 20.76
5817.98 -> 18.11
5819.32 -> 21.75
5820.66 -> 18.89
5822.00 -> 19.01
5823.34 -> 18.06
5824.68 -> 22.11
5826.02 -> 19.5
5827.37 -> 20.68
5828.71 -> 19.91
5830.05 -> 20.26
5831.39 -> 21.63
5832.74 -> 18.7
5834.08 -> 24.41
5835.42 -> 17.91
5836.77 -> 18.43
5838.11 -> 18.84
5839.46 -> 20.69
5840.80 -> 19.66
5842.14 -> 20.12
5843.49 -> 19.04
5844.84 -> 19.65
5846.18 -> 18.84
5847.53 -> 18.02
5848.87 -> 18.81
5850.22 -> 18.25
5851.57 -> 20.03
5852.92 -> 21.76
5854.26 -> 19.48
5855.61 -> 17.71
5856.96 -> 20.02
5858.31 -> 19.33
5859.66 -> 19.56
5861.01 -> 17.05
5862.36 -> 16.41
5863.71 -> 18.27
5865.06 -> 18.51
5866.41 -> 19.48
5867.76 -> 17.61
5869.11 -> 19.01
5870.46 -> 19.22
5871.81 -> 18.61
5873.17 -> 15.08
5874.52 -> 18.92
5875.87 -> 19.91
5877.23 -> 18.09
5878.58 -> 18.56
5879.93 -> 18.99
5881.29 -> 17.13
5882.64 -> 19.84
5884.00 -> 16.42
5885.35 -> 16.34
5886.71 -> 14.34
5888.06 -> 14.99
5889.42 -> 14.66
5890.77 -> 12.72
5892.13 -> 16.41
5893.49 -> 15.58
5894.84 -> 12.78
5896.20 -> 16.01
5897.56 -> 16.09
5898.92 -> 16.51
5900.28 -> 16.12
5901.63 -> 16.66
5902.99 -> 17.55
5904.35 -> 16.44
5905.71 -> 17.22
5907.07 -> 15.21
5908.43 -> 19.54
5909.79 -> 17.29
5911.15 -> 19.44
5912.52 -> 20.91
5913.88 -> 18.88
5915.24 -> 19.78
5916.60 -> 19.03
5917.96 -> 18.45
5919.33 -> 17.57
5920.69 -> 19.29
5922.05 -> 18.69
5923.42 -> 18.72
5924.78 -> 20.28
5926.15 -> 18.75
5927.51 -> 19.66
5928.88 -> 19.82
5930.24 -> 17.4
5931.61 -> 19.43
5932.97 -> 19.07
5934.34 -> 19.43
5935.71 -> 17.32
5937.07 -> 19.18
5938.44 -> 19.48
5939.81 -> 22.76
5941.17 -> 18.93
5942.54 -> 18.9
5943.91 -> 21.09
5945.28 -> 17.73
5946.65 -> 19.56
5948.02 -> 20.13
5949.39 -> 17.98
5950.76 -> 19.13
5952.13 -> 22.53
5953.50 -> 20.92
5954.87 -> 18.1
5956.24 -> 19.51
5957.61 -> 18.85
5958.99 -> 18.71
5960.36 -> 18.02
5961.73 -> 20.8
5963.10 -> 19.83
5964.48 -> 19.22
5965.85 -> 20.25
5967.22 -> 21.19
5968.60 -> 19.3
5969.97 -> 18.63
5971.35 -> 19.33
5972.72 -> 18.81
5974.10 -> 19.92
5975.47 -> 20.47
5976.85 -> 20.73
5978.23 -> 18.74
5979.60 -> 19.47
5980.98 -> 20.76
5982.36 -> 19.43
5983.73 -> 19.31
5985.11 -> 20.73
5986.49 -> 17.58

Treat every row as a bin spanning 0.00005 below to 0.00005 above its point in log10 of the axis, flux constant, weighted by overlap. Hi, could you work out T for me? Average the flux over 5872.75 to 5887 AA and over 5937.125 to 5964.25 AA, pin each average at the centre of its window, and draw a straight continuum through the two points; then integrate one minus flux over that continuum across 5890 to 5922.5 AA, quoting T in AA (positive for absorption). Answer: 2.13 AA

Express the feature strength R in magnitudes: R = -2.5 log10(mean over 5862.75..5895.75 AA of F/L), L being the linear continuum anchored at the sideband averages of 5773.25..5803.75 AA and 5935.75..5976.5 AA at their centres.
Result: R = 0.15 mag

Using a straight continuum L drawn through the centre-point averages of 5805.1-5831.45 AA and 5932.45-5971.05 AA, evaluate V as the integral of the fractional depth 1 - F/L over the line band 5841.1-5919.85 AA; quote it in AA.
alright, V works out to 8.1 AA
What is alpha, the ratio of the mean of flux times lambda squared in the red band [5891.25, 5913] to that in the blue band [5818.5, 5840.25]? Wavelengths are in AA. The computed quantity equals 0.9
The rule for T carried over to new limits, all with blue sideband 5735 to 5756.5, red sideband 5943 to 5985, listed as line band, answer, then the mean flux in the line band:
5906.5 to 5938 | 1.2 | 18.8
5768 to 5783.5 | 0.8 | 18.5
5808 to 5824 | -0.5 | 20.1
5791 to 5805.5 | -1.1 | 20.9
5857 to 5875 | 1.1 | 18.3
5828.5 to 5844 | -0.4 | 20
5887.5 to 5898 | 2.5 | 14.9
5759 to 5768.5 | 0.1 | 19.1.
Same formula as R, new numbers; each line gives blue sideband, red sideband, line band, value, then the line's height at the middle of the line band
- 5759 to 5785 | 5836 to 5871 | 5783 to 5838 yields -0.08 mag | 18.9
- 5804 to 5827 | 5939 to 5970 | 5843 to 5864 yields 0.07 mag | 20.1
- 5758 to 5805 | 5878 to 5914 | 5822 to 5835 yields -0.12 mag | 18.4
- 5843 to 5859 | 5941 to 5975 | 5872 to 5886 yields 0.08 mag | 19.3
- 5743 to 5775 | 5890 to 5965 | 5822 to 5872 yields -0.04 mag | 18.6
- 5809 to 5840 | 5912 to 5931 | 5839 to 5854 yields 0.02 mag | 19.9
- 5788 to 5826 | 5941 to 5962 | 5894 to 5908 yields 0.22 mag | 19.8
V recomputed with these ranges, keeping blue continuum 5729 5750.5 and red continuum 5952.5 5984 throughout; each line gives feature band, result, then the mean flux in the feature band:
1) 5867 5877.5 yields 0.68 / 18.3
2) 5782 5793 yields 0.07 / 19.5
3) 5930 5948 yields 0.26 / 19.3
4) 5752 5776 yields 0.99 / 18.8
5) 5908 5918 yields 0.21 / 19.2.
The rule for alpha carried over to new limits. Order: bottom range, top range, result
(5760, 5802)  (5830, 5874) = 1.00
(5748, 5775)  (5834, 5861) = 1.06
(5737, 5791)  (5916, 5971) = 1.08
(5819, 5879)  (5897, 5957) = 1.00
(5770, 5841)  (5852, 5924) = 0.91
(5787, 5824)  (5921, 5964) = 1.00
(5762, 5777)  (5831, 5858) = 1.06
